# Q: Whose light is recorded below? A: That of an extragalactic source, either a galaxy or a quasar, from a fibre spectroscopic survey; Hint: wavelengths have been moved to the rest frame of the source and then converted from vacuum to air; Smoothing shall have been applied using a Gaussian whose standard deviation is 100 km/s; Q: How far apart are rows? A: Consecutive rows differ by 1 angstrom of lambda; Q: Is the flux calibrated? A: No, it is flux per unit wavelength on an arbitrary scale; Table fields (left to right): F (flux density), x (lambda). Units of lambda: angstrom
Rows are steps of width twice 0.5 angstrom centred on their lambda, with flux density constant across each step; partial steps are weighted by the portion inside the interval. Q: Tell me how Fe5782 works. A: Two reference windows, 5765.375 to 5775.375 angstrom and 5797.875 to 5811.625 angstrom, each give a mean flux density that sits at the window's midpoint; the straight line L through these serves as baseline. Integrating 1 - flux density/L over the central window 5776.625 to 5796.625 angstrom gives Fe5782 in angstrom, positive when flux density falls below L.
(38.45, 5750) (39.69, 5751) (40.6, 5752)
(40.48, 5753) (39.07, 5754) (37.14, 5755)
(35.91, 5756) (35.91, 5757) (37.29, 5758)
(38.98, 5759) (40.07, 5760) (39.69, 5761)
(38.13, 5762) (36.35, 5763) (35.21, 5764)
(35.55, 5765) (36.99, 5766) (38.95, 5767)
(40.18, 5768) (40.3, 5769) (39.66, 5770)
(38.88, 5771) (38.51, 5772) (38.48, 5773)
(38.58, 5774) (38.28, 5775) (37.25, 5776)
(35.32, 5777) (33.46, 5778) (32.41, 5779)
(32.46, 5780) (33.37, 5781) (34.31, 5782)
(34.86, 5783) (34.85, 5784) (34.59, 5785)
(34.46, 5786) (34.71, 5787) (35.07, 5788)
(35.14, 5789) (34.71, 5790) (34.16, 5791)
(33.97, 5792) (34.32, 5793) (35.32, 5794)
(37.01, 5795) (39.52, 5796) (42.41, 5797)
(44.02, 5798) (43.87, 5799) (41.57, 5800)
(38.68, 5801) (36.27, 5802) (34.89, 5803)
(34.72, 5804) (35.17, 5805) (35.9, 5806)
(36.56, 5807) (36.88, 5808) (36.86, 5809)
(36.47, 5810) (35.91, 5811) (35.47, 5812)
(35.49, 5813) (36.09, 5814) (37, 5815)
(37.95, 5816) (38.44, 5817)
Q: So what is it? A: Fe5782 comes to 1.8 angstrom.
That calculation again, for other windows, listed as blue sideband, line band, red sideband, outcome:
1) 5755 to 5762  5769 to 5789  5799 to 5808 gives 0.91 angstrom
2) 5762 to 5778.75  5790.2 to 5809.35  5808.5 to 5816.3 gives -0.37 angstrom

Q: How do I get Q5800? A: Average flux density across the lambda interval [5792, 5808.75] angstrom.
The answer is 37.8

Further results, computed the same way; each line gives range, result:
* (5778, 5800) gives 36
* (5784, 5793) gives 34.6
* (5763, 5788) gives 36.3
